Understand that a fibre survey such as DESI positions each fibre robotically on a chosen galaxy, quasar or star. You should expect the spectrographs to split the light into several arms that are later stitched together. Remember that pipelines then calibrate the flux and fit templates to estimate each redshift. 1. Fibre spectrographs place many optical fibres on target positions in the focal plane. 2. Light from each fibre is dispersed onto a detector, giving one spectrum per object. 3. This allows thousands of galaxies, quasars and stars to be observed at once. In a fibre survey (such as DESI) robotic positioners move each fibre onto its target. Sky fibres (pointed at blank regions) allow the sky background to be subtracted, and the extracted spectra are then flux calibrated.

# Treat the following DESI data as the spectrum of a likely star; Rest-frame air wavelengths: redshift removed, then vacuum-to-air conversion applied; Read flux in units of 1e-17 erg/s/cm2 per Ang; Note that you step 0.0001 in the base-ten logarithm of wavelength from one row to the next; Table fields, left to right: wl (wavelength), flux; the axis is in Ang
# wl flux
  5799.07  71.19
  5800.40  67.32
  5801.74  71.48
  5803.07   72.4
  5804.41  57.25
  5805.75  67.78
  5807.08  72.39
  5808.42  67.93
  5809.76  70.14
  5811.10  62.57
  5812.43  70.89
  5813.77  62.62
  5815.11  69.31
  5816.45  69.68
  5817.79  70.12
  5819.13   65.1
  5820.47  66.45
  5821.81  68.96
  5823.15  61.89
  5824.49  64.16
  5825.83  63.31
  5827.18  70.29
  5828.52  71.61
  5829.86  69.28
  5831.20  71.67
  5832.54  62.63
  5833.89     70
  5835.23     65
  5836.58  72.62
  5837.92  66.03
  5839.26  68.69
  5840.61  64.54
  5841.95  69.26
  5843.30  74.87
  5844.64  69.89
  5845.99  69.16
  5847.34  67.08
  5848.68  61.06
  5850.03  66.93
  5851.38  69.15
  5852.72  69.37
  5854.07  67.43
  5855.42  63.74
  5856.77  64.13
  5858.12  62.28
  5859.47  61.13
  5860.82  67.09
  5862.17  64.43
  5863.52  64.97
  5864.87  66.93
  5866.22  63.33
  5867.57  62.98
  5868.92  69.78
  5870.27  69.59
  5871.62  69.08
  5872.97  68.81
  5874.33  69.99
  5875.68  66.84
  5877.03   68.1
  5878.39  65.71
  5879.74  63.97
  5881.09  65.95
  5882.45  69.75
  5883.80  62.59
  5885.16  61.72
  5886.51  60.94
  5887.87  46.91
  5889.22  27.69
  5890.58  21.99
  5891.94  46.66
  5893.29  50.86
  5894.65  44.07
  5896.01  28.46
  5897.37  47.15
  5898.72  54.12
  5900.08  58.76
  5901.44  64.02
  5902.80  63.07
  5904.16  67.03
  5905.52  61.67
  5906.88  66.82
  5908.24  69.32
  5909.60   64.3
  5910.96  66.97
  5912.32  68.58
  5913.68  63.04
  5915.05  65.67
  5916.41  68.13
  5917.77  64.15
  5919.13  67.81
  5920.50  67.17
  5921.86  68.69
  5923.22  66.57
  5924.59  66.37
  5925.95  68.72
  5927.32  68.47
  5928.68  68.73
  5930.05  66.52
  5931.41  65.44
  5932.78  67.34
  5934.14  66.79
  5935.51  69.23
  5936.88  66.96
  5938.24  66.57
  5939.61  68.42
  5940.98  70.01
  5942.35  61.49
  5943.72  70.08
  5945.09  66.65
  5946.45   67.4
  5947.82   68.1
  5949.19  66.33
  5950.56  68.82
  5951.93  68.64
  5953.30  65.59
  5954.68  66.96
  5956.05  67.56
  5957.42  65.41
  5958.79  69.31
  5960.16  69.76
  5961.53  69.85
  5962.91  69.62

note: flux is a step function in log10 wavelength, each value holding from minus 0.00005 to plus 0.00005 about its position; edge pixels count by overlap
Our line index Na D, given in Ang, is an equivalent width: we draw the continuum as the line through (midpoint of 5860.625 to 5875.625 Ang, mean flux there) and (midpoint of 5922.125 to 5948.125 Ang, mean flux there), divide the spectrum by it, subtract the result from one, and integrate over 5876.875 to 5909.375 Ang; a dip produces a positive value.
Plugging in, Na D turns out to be 5.57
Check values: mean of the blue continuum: 67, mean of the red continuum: 67.4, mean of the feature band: 55.6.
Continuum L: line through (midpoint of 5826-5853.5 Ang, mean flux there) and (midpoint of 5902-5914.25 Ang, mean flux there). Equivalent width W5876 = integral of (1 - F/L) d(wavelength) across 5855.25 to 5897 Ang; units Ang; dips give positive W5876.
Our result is 4.8 Ang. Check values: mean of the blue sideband 68.4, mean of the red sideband 65.7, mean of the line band 59.2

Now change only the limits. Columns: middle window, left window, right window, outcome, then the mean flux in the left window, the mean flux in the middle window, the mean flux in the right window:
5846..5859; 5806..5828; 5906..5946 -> 0.3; 67.3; 65.8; 67.1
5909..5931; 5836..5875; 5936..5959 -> 0.1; 67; 66.9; 67.3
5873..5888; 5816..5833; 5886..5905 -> -3.4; 67.4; 64.7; 48.7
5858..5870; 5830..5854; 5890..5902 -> -1.2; 68.1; 65.1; 46.3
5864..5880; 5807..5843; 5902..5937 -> 0.0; 67.7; 67.2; 66.7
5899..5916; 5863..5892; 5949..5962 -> -0.3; 60.9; 64.7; 67.9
